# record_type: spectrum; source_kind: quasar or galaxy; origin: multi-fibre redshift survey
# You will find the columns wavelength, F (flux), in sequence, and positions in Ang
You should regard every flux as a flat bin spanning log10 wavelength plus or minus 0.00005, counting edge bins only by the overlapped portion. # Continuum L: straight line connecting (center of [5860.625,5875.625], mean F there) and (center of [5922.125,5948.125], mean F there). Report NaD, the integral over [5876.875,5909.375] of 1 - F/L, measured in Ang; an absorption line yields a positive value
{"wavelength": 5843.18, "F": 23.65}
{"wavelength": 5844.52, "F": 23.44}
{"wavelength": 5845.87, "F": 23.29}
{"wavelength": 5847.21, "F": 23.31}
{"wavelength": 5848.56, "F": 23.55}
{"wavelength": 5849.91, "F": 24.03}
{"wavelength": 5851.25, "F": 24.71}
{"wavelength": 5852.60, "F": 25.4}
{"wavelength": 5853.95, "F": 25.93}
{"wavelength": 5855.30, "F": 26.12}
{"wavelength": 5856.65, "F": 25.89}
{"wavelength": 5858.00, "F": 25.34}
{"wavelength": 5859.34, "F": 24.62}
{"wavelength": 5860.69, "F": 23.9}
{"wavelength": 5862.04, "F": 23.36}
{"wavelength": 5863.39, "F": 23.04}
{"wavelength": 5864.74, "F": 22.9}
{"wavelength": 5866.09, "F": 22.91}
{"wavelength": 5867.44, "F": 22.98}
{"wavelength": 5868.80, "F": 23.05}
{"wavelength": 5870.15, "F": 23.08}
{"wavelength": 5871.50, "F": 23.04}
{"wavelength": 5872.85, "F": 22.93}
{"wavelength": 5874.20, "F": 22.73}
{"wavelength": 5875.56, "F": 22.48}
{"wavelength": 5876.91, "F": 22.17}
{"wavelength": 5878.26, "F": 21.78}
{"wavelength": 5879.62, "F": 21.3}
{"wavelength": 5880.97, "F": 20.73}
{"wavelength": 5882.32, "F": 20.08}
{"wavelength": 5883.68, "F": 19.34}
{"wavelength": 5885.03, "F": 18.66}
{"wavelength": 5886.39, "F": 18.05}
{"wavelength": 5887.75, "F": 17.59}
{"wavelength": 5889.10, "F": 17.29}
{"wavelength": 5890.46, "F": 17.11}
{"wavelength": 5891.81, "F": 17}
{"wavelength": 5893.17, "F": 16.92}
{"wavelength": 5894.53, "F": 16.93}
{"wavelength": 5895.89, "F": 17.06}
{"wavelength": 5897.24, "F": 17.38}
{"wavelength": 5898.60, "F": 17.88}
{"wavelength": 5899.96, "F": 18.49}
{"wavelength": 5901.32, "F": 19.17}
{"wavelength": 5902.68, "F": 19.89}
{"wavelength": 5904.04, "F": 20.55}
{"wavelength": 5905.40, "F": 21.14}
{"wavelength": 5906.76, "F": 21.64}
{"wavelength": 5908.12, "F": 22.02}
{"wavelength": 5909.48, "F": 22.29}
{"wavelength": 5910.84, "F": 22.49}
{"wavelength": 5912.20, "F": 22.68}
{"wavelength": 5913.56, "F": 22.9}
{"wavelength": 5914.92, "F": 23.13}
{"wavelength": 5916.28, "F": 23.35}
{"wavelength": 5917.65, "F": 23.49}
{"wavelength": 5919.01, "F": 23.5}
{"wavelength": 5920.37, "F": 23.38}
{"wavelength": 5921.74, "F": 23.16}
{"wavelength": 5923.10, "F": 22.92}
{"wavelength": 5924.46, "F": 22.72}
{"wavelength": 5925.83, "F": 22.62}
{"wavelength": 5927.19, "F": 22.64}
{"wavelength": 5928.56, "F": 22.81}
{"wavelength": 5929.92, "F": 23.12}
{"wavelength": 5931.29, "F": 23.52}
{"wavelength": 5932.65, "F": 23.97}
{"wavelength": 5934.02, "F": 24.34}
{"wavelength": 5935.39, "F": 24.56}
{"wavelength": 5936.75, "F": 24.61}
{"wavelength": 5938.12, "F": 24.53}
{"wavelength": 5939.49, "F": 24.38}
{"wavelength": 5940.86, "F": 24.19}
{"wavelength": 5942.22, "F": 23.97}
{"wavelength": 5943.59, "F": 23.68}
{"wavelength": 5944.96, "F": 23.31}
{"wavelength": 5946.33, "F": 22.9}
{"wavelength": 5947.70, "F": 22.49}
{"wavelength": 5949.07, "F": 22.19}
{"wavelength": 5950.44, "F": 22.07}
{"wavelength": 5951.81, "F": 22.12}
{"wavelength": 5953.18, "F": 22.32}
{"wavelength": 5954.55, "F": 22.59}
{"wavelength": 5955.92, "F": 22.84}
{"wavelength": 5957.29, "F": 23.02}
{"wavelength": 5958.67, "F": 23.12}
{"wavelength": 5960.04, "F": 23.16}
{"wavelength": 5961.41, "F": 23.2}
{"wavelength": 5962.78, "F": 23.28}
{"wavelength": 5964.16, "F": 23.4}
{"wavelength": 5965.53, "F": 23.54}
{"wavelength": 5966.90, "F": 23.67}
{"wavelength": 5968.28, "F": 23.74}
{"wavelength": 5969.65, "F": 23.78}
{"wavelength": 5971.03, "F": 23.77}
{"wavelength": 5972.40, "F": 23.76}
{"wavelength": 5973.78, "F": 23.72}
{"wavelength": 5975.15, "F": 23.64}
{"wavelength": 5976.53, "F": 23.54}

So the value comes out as 5.7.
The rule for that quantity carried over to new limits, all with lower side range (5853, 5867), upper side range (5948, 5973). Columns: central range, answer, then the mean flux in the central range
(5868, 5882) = 1.1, 22.3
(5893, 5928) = 3.7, 21.2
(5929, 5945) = -0.4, 24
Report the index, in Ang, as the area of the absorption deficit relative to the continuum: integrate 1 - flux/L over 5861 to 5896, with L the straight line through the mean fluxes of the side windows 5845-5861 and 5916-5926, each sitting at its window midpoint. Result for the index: 5.05 Ang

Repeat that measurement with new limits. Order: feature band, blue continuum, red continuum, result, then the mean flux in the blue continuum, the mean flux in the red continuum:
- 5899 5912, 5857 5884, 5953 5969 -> 1.14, 22.7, 23.2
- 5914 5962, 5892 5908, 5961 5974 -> -3.98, 18.9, 23.6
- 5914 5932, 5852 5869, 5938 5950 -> 0.42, 24.3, 23.4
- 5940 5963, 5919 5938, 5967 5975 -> 0.62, 23.5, 23.7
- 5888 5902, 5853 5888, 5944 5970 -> 3.17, 22.5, 23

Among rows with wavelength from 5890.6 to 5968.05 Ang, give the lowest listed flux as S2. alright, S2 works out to 16.92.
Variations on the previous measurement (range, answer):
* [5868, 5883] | 20.08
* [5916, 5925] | 22.72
